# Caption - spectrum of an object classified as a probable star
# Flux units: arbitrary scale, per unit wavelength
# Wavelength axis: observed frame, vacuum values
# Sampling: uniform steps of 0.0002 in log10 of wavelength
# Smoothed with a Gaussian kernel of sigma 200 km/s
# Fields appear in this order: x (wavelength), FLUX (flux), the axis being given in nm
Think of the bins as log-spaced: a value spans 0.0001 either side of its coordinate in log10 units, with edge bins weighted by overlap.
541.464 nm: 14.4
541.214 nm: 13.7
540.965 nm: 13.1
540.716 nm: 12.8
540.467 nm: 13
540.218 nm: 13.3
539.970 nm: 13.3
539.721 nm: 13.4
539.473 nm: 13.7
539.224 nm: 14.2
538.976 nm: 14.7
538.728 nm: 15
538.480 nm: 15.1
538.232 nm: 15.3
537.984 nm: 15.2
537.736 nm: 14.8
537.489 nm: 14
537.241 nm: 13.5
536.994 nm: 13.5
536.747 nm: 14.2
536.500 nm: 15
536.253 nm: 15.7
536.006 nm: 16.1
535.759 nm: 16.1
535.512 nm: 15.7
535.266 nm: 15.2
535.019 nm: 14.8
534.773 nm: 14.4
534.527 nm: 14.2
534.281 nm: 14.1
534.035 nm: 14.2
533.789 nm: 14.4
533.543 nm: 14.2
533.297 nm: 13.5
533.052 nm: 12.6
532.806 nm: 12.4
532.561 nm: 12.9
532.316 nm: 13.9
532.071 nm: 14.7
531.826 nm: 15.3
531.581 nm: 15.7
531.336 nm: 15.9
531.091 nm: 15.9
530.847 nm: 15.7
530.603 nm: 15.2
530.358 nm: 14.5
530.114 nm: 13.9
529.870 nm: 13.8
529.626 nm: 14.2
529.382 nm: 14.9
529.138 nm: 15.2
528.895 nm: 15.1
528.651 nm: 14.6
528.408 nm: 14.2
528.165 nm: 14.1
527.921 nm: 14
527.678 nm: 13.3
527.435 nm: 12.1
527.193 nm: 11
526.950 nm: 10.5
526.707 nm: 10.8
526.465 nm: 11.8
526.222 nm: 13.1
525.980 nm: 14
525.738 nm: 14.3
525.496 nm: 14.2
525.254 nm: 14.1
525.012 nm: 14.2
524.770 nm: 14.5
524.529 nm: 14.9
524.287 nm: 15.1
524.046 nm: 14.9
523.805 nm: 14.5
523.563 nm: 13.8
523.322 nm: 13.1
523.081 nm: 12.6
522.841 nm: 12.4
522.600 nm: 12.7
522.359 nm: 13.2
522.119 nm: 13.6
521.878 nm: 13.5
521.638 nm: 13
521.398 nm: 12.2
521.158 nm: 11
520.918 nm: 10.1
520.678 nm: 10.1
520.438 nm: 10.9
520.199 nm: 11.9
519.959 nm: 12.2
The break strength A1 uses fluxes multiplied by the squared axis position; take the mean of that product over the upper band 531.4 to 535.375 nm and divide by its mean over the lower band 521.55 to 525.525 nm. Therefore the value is 1.1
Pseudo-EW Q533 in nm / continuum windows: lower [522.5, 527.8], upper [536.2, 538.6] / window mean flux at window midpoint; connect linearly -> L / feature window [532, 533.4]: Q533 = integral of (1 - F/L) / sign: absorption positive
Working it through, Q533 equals 0.08 nm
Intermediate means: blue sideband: 13.3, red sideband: 14.6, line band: 13.3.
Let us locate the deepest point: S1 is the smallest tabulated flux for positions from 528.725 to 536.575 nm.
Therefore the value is 12.4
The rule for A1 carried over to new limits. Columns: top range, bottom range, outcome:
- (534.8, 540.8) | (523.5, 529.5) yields 1.10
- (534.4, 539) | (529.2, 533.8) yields 1.05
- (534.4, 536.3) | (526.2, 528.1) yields 1.30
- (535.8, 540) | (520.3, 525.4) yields 1.18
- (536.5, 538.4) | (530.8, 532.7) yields 0.99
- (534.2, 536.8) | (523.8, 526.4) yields 1.10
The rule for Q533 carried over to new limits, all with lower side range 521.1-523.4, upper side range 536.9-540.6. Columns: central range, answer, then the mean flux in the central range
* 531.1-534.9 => -0.15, 14.2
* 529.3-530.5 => -0.08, 14.2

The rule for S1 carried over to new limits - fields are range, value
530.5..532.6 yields 12.9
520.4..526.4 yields 10.1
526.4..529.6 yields 10.5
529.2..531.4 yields 13.8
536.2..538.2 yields 13.5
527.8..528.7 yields 14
